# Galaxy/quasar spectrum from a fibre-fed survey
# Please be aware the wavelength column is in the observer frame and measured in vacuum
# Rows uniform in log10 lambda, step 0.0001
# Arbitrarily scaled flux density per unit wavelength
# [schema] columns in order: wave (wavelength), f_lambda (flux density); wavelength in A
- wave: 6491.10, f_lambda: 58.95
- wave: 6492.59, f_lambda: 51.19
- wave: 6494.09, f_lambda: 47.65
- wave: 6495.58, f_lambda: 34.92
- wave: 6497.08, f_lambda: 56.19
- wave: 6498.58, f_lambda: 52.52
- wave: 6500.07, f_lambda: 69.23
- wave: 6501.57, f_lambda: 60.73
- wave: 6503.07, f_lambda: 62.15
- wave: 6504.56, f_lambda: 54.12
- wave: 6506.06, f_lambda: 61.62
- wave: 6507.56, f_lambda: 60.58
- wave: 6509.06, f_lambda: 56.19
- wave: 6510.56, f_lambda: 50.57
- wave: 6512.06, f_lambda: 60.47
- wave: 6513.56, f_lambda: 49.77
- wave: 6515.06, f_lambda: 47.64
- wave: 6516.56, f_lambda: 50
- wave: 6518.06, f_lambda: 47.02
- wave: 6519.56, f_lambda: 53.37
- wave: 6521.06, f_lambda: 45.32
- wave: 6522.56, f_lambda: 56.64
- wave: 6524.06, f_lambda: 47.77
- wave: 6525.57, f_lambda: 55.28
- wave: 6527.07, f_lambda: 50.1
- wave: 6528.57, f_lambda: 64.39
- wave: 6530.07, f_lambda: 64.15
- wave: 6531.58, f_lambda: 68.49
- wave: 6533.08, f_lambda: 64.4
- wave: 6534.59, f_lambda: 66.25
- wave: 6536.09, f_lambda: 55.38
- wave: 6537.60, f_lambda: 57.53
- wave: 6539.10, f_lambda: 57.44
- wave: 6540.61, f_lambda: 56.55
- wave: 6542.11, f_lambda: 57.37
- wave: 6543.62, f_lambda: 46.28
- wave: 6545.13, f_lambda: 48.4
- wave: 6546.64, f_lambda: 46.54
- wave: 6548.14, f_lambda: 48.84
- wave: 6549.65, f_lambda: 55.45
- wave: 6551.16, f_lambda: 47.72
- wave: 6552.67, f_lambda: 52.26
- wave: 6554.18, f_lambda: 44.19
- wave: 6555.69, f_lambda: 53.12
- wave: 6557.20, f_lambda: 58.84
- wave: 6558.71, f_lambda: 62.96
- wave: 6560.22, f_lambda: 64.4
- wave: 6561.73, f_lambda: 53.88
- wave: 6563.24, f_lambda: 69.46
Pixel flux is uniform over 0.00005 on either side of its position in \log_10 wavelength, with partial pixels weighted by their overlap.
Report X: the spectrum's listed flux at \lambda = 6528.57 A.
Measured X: 64.39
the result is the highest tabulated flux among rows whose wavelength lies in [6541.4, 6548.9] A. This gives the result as 57.37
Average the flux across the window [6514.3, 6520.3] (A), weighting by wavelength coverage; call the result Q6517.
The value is 49.5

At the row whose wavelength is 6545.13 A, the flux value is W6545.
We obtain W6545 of 48.4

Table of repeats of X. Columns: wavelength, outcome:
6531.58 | 68.49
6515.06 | 47.64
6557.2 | 58.84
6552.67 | 52.26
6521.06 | 45.32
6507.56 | 60.58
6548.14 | 48.84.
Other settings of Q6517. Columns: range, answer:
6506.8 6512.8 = 56.9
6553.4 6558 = 52.1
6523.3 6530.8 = 56.3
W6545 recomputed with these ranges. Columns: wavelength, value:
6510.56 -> 50.57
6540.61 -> 56.55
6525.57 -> 55.28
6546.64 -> 46.54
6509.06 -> 56.19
